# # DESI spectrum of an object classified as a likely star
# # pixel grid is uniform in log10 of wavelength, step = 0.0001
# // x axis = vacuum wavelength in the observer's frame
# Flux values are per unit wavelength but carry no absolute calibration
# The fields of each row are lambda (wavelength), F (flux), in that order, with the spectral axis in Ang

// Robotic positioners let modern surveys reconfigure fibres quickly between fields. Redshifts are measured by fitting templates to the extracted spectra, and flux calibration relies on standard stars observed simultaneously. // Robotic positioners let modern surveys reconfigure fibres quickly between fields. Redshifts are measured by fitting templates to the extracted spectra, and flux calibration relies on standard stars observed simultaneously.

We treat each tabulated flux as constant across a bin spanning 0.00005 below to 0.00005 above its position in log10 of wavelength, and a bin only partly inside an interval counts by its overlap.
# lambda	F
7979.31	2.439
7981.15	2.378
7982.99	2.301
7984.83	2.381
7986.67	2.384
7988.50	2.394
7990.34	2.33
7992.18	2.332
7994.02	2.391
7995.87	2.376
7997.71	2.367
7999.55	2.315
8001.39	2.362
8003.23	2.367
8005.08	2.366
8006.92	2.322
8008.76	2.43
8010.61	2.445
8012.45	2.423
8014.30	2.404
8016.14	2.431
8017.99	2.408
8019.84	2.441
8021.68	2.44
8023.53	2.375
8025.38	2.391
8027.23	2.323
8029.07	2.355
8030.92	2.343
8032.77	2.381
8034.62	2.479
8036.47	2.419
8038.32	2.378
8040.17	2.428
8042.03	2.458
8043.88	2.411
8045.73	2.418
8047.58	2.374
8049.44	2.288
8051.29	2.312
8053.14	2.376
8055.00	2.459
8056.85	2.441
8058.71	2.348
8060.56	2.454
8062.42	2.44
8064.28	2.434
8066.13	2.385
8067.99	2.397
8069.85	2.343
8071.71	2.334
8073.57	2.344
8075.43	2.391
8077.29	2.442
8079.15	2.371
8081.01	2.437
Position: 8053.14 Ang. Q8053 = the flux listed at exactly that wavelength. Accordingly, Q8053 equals 2.376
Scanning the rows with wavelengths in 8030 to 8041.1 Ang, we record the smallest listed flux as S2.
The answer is 2.343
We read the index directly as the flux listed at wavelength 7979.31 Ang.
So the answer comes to 2.439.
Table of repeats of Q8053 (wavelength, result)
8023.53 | 2.375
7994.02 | 2.391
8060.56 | 2.454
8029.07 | 2.355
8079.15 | 2.371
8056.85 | 2.441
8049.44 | 2.288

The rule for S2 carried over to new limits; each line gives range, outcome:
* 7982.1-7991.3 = 2.301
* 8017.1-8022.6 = 2.408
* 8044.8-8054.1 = 2.288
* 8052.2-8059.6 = 2.348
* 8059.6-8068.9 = 2.385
